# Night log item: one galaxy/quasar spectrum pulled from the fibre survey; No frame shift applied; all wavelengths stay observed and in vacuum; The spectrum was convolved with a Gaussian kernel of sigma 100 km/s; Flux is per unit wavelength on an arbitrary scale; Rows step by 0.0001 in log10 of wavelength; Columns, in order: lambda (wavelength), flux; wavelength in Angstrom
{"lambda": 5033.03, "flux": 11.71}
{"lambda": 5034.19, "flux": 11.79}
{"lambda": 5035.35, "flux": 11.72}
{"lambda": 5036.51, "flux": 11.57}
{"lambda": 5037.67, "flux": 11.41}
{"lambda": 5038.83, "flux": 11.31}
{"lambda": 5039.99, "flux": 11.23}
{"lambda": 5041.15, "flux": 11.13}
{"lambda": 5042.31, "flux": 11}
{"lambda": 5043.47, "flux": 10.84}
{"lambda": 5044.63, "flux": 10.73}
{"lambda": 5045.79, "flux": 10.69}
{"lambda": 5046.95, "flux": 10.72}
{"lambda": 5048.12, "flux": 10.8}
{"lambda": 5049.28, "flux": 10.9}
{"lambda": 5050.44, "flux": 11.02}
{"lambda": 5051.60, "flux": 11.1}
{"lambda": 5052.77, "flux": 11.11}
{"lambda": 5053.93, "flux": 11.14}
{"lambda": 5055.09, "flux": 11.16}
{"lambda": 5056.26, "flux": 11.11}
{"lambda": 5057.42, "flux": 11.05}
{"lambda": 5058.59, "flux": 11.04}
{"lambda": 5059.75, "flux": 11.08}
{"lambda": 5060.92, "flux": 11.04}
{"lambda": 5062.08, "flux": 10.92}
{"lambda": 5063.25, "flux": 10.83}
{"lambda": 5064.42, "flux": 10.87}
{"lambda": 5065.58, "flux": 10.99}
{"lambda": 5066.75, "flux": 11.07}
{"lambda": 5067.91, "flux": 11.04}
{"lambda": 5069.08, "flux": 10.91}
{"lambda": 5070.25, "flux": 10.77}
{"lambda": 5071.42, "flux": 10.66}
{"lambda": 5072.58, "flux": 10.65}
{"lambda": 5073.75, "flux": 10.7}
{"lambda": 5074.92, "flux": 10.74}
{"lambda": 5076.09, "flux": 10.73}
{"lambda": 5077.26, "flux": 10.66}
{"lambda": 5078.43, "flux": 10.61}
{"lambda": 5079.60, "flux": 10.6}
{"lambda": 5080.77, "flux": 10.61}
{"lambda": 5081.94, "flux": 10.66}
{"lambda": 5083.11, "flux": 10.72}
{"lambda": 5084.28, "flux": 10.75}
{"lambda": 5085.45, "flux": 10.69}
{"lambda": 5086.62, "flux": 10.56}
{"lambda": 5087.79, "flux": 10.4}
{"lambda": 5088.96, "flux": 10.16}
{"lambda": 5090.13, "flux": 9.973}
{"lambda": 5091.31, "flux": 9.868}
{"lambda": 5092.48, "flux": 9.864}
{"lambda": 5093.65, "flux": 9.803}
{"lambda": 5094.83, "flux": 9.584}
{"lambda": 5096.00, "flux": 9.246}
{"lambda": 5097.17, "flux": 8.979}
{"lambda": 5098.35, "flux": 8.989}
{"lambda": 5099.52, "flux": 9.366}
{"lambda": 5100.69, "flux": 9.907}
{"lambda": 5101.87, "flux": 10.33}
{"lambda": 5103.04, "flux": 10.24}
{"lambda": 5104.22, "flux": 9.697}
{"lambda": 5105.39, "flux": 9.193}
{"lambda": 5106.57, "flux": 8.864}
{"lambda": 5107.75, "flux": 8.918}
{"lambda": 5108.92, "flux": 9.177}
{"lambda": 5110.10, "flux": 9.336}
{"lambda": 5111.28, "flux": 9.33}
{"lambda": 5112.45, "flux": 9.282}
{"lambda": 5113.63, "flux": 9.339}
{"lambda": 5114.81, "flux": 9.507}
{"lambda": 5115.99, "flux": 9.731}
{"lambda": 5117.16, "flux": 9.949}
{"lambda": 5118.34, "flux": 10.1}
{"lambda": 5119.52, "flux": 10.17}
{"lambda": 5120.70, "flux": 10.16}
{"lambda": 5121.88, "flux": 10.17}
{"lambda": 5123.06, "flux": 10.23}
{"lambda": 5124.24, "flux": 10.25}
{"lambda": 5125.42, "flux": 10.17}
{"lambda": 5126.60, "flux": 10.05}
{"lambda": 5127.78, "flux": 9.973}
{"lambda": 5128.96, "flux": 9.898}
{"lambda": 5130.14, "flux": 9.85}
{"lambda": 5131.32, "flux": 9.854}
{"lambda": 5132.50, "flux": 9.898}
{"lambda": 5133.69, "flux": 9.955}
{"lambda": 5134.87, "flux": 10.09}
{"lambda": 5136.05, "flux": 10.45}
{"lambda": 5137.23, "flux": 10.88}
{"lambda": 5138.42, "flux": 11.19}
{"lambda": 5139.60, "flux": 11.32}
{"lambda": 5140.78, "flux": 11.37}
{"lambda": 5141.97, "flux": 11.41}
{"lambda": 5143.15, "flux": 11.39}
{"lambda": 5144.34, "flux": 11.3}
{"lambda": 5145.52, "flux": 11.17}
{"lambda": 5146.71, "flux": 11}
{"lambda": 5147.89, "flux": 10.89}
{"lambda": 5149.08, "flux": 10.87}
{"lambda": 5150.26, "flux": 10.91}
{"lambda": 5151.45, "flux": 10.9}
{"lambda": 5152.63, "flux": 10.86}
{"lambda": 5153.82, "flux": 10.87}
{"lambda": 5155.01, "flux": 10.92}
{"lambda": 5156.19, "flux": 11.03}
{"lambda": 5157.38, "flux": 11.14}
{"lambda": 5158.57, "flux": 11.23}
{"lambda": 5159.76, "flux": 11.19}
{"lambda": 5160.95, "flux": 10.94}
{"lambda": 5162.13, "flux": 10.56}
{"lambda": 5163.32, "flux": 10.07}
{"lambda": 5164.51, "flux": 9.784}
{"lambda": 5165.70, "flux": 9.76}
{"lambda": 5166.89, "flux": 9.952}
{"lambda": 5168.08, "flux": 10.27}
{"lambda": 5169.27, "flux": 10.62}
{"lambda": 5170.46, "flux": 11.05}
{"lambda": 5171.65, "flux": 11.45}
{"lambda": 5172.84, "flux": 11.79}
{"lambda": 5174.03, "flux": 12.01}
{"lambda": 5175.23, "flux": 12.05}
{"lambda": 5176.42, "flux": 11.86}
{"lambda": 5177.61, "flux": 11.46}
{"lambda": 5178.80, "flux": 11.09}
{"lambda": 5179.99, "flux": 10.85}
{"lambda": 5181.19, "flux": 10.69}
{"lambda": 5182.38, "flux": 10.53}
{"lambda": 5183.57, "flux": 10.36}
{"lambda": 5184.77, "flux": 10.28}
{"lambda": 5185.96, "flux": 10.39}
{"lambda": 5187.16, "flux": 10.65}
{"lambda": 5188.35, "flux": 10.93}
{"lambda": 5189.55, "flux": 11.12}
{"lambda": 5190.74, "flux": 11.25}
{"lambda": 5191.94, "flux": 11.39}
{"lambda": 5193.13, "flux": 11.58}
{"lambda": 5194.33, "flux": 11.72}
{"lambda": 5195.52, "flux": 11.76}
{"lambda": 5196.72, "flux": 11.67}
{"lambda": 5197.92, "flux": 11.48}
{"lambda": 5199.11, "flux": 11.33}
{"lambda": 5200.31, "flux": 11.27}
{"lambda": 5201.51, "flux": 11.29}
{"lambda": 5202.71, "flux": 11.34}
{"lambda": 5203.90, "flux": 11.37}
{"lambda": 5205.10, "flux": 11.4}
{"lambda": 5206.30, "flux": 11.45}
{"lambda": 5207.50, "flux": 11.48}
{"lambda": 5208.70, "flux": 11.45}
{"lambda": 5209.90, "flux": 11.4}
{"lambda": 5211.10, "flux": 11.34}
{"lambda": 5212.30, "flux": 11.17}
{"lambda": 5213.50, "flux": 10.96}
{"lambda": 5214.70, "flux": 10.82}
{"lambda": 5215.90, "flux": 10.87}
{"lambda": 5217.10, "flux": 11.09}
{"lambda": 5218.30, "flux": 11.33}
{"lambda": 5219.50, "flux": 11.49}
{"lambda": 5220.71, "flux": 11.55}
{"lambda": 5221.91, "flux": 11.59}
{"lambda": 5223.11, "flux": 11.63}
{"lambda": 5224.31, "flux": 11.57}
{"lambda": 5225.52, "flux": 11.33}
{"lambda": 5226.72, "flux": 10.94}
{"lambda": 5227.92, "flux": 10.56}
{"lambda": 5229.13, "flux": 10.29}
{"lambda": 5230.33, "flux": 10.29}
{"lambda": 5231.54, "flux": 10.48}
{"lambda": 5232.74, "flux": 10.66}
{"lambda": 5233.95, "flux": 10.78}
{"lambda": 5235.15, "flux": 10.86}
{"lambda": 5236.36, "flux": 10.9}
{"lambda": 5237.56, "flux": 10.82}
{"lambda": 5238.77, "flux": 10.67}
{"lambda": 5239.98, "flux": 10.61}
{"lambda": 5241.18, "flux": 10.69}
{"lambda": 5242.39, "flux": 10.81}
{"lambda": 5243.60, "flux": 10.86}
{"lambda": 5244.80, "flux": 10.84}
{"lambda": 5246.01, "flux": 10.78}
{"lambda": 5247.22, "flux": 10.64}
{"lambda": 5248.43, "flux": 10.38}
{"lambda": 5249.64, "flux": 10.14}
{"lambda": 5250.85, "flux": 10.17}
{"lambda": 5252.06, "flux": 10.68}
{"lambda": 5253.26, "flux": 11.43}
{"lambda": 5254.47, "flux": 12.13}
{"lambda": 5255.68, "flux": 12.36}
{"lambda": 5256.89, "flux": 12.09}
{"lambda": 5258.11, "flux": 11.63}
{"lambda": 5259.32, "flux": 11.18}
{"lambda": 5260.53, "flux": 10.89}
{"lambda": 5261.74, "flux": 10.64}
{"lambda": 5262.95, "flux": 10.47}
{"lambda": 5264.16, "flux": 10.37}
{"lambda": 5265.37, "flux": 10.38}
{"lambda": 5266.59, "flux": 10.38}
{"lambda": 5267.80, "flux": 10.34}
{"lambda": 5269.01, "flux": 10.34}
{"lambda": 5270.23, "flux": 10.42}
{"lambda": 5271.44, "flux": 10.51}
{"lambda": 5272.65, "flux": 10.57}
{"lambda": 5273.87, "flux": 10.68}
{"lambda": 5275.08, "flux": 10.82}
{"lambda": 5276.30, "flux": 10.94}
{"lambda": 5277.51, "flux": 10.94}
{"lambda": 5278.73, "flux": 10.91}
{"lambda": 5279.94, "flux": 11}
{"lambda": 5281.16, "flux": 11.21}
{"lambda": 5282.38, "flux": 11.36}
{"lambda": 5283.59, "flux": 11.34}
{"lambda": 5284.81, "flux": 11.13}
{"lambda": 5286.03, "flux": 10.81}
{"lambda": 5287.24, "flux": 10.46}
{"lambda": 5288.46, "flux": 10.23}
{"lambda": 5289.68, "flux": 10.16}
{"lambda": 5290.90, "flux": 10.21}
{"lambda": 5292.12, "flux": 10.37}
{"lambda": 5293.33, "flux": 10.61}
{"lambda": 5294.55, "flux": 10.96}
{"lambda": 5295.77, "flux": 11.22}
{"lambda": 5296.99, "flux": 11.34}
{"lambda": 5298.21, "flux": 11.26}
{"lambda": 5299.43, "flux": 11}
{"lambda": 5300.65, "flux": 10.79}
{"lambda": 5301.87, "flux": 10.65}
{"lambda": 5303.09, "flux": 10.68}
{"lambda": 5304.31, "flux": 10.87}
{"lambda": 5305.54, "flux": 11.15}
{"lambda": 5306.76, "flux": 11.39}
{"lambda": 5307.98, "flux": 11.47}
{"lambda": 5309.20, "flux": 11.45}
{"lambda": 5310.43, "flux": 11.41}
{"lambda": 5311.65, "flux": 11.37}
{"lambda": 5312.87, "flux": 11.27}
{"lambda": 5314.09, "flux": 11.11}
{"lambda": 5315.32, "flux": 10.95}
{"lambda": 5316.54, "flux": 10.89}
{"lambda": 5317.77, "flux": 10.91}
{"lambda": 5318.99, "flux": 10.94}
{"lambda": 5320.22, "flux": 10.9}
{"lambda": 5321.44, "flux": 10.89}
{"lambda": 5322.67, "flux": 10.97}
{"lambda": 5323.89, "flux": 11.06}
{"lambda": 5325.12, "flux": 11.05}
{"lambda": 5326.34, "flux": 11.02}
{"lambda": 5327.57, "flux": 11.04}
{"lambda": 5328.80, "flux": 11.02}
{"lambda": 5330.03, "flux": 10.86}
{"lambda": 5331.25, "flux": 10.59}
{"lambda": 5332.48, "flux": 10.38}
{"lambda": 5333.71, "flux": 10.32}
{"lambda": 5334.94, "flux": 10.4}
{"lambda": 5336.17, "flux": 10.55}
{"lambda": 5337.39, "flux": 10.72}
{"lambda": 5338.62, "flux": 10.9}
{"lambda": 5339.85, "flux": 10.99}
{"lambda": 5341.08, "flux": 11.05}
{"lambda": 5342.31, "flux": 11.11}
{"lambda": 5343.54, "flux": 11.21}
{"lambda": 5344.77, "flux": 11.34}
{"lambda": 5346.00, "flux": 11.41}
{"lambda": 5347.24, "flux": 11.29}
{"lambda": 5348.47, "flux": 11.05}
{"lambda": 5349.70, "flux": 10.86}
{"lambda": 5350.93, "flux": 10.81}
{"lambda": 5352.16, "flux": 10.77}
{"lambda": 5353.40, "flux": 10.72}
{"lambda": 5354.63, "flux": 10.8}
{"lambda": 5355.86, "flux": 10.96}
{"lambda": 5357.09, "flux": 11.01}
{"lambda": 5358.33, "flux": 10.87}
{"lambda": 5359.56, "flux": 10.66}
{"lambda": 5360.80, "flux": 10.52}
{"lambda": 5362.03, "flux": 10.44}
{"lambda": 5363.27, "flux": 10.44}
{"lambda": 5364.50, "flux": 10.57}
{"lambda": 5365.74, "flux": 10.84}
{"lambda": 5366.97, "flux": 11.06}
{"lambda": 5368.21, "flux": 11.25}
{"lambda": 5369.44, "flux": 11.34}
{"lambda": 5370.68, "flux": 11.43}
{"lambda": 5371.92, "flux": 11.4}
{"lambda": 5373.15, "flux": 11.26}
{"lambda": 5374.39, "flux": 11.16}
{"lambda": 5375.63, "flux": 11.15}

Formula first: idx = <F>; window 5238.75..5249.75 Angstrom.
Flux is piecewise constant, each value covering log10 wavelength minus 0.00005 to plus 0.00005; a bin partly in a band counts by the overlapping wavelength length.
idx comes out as 10.7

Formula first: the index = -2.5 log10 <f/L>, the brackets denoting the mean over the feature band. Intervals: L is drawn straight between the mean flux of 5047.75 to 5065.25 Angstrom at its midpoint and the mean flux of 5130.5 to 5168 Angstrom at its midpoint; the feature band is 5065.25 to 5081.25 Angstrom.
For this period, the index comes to 0.02 mag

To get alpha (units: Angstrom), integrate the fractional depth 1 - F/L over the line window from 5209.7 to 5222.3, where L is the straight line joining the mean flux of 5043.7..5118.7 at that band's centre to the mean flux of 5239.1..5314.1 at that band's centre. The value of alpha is -0.6 Angstrom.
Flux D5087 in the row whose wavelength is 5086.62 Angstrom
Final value 10.56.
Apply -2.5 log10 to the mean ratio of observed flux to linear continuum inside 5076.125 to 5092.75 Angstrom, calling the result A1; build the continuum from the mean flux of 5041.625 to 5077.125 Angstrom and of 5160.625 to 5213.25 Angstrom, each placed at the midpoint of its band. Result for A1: 0.05 mag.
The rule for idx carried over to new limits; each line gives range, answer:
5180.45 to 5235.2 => 11.1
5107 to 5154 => 10.3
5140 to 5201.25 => 11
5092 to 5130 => 9.68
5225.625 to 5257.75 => 10.9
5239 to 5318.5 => 10.9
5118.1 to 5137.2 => 10.1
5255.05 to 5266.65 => 11.1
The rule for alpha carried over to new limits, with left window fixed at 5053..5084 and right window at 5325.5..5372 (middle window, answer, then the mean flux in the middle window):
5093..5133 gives 4.3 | 9.69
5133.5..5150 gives -0.2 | 11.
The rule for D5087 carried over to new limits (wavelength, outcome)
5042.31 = 11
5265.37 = 10.38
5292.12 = 10.37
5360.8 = 10.52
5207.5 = 11.48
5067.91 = 11.04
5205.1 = 11.4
